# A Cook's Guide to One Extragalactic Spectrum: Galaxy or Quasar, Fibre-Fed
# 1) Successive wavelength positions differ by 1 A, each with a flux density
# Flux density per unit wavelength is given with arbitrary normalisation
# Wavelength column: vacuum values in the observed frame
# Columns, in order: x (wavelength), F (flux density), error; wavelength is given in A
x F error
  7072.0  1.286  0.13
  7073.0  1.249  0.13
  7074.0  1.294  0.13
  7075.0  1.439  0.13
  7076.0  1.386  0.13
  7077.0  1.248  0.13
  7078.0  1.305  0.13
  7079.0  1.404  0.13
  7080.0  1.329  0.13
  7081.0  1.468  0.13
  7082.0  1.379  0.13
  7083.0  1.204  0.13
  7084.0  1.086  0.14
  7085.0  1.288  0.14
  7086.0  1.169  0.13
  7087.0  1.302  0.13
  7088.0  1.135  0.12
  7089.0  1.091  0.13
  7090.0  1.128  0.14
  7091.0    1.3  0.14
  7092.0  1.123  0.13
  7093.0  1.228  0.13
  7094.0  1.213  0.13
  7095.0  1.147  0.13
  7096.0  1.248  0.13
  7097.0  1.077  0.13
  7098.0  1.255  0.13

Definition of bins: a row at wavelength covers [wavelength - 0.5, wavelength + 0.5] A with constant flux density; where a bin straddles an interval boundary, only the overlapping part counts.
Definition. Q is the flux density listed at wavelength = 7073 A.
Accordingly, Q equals 1.249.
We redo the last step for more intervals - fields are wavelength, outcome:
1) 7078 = 1.305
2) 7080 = 1.329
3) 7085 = 1.288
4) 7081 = 1.468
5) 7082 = 1.379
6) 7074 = 1.294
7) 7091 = 1.3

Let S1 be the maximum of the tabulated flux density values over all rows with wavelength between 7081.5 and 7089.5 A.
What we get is 1.379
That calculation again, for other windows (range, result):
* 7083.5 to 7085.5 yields 1.288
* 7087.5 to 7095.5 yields 1.3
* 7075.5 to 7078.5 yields 1.386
